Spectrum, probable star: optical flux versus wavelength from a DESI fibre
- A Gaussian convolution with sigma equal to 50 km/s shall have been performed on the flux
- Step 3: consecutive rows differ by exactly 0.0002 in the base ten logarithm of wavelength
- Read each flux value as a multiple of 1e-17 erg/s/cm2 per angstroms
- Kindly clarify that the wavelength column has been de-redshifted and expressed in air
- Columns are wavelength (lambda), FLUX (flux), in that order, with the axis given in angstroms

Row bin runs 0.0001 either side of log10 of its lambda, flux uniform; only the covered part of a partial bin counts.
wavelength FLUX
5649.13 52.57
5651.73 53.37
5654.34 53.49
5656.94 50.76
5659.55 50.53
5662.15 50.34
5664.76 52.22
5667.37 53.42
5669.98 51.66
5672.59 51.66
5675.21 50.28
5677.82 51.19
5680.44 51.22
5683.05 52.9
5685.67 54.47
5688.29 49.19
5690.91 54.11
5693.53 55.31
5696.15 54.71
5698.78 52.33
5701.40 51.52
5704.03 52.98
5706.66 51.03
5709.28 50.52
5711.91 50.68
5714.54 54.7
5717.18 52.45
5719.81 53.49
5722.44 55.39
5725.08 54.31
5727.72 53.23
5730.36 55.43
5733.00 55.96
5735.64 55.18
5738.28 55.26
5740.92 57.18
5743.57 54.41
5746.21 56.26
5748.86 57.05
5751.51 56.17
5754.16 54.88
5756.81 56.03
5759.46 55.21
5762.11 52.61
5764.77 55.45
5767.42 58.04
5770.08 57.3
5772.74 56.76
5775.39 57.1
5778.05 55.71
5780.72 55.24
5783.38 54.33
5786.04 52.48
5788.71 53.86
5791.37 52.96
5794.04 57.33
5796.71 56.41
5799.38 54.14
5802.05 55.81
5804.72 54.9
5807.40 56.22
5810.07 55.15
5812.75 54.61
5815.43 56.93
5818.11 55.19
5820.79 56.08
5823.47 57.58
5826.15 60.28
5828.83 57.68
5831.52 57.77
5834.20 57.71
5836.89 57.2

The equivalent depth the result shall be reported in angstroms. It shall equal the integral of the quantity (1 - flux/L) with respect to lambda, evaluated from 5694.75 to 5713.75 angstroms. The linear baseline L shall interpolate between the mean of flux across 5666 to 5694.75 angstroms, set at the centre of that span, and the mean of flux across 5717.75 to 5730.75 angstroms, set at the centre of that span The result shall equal 0.4 angstroms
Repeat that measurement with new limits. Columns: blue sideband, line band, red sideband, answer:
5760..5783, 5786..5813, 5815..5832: 0.80 angstroms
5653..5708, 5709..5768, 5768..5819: -1.07 angstroms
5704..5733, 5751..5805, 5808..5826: -0.32 angstroms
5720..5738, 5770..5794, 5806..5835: 0.38 angstroms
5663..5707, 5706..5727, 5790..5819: 0.11 angstroms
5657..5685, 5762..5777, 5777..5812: -0.62 angstroms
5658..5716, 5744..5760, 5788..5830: -0.50 angstroms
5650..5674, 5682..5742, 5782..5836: -0.32 angstroms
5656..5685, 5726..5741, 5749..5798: -0.35 angstroms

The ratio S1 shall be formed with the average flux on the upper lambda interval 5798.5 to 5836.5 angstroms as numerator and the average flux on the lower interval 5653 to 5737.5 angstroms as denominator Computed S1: 1.07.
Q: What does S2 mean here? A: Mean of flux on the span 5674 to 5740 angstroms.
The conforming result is 53.2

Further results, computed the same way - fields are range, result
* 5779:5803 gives 54.7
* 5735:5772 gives 55.8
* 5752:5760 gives 55.5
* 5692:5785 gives 54.7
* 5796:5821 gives 55.5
